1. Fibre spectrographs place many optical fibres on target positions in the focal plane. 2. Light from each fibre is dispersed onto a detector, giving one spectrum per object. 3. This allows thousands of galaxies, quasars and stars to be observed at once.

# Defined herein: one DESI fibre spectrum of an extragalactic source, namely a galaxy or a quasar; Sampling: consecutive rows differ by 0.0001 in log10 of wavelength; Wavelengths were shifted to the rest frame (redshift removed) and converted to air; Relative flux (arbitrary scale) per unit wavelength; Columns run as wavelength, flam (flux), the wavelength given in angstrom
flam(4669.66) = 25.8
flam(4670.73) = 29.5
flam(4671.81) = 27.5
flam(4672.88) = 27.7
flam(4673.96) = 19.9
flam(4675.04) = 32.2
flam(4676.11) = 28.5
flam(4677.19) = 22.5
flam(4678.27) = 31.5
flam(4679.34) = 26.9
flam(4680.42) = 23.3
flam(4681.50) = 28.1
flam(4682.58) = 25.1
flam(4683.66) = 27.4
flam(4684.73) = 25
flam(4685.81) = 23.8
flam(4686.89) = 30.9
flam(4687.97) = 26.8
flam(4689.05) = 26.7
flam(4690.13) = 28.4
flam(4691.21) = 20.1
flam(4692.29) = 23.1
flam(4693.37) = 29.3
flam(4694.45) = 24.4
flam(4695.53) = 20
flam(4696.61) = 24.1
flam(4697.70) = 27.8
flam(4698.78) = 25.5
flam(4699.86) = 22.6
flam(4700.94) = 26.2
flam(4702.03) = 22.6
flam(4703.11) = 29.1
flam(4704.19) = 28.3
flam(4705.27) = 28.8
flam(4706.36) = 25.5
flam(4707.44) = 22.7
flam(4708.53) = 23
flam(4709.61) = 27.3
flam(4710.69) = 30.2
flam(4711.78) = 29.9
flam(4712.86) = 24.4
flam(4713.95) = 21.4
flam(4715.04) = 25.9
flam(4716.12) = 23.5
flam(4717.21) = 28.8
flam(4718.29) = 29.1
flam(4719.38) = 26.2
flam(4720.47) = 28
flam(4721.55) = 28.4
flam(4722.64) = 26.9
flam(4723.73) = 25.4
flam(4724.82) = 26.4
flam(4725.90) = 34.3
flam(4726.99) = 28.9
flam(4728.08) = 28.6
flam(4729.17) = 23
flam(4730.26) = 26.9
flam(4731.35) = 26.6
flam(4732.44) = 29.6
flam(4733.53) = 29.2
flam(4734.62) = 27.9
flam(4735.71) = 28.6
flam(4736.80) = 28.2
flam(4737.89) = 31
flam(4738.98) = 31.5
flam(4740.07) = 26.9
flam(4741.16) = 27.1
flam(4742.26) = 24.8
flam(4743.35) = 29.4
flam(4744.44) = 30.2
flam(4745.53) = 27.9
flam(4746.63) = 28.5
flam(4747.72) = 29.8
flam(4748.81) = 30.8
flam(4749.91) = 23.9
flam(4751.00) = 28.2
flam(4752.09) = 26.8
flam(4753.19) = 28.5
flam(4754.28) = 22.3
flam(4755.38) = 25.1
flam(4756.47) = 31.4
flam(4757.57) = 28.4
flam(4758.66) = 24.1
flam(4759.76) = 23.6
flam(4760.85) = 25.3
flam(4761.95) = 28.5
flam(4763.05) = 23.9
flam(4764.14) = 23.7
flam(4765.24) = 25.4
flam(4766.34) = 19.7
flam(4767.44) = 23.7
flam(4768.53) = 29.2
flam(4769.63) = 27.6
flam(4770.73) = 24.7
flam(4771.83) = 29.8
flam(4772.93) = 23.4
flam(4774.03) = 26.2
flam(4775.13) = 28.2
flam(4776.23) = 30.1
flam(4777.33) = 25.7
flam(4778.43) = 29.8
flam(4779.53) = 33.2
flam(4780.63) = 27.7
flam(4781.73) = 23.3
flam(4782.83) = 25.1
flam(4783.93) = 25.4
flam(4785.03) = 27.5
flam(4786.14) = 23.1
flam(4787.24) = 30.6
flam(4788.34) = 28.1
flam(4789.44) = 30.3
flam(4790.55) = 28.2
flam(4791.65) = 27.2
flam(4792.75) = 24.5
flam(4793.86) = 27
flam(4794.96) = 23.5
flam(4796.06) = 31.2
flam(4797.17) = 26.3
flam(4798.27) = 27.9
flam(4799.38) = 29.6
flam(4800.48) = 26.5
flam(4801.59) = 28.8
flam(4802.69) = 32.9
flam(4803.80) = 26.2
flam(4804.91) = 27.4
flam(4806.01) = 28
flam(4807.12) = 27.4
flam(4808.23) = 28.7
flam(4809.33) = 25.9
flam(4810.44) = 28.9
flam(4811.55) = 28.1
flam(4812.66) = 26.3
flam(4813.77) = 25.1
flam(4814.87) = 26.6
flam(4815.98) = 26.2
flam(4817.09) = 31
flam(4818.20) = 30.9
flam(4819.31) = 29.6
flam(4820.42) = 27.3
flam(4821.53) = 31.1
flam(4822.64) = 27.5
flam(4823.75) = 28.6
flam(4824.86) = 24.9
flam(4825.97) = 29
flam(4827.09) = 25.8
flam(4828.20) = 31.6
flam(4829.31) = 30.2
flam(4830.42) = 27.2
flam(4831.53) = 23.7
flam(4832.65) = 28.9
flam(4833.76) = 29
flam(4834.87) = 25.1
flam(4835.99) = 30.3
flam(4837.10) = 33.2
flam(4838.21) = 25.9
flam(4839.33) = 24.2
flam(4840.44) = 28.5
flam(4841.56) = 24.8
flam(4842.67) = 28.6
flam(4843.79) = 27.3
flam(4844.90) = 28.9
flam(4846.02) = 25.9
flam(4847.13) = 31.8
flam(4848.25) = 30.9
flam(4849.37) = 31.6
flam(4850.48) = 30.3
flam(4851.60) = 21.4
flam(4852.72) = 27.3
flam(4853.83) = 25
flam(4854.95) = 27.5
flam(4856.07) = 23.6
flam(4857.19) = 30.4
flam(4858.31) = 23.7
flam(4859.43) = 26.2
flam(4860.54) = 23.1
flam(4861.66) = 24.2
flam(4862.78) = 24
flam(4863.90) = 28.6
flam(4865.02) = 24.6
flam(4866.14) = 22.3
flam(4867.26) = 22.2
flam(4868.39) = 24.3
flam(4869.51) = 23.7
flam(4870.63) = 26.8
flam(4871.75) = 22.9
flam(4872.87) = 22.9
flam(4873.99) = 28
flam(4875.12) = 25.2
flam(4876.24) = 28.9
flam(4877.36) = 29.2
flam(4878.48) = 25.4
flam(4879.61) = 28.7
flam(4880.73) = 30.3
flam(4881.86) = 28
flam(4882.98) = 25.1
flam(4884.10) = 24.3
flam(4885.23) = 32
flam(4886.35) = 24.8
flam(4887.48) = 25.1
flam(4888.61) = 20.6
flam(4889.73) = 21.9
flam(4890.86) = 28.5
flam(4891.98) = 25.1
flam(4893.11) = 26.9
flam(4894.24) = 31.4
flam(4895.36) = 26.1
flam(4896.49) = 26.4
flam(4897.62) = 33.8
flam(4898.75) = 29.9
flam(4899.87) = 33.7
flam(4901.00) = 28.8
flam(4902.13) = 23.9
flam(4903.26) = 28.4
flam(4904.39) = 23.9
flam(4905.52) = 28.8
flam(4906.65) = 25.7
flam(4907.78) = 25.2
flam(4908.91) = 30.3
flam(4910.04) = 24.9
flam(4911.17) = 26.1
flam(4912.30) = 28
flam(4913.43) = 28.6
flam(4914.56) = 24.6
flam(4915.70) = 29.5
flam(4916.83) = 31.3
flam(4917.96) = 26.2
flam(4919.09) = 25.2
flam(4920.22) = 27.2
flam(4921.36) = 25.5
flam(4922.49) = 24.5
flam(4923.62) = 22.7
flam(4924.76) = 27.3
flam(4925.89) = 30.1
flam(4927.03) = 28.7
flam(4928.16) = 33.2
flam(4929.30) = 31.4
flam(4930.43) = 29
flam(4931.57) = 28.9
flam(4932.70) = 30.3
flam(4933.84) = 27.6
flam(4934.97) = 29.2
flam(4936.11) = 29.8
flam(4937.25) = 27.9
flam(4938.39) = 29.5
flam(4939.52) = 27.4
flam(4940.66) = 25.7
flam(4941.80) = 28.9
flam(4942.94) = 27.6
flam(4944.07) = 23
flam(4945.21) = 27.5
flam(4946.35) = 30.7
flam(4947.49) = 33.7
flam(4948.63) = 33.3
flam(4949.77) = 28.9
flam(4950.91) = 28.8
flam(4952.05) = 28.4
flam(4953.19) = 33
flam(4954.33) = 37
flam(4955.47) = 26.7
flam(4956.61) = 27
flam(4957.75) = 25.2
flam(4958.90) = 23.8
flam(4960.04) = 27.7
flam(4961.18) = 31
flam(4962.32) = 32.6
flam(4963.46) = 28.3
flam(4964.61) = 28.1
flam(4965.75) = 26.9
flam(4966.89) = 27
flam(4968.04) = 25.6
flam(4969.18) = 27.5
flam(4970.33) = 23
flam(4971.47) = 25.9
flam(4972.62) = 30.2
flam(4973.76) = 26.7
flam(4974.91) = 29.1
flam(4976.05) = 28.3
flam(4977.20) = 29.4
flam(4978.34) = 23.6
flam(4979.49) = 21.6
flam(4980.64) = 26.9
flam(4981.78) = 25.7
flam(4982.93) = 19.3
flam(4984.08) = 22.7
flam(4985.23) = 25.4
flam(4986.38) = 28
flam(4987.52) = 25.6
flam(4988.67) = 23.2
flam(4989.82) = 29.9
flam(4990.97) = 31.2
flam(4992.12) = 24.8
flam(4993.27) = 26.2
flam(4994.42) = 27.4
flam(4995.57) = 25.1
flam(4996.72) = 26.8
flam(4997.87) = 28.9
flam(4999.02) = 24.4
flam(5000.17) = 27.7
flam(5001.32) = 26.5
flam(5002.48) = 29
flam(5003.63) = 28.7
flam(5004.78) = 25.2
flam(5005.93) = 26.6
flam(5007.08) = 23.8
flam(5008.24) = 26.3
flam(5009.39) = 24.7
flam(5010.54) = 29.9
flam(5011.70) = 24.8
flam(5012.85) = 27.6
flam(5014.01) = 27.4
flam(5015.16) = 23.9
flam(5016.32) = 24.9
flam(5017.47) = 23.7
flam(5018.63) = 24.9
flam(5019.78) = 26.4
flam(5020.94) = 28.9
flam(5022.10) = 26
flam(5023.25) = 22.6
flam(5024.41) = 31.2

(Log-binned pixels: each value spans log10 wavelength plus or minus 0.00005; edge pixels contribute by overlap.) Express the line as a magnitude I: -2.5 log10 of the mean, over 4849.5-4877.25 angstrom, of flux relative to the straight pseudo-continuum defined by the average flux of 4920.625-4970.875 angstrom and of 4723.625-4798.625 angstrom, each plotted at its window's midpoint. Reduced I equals 0.10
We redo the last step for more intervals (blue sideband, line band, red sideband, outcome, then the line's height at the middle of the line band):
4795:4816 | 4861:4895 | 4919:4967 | 0.09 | 28.2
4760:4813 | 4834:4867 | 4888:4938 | 0.02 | 27.4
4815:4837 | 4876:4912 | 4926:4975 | 0.05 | 28.5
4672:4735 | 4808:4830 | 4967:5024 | -0.07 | 26.4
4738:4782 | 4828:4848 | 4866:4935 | -0.04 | 27.1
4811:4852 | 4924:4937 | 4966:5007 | -0.10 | 27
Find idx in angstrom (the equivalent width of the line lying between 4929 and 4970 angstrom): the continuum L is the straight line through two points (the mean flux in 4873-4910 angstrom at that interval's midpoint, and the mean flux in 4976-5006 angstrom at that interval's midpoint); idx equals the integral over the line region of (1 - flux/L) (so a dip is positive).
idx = -3.2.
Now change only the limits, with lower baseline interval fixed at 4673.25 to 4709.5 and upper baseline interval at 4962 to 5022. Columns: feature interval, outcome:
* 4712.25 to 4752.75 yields -2.79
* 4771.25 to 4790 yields -1.10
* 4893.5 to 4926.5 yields -1.58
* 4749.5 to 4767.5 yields 0.30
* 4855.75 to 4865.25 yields 0.25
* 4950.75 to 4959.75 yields -0.80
